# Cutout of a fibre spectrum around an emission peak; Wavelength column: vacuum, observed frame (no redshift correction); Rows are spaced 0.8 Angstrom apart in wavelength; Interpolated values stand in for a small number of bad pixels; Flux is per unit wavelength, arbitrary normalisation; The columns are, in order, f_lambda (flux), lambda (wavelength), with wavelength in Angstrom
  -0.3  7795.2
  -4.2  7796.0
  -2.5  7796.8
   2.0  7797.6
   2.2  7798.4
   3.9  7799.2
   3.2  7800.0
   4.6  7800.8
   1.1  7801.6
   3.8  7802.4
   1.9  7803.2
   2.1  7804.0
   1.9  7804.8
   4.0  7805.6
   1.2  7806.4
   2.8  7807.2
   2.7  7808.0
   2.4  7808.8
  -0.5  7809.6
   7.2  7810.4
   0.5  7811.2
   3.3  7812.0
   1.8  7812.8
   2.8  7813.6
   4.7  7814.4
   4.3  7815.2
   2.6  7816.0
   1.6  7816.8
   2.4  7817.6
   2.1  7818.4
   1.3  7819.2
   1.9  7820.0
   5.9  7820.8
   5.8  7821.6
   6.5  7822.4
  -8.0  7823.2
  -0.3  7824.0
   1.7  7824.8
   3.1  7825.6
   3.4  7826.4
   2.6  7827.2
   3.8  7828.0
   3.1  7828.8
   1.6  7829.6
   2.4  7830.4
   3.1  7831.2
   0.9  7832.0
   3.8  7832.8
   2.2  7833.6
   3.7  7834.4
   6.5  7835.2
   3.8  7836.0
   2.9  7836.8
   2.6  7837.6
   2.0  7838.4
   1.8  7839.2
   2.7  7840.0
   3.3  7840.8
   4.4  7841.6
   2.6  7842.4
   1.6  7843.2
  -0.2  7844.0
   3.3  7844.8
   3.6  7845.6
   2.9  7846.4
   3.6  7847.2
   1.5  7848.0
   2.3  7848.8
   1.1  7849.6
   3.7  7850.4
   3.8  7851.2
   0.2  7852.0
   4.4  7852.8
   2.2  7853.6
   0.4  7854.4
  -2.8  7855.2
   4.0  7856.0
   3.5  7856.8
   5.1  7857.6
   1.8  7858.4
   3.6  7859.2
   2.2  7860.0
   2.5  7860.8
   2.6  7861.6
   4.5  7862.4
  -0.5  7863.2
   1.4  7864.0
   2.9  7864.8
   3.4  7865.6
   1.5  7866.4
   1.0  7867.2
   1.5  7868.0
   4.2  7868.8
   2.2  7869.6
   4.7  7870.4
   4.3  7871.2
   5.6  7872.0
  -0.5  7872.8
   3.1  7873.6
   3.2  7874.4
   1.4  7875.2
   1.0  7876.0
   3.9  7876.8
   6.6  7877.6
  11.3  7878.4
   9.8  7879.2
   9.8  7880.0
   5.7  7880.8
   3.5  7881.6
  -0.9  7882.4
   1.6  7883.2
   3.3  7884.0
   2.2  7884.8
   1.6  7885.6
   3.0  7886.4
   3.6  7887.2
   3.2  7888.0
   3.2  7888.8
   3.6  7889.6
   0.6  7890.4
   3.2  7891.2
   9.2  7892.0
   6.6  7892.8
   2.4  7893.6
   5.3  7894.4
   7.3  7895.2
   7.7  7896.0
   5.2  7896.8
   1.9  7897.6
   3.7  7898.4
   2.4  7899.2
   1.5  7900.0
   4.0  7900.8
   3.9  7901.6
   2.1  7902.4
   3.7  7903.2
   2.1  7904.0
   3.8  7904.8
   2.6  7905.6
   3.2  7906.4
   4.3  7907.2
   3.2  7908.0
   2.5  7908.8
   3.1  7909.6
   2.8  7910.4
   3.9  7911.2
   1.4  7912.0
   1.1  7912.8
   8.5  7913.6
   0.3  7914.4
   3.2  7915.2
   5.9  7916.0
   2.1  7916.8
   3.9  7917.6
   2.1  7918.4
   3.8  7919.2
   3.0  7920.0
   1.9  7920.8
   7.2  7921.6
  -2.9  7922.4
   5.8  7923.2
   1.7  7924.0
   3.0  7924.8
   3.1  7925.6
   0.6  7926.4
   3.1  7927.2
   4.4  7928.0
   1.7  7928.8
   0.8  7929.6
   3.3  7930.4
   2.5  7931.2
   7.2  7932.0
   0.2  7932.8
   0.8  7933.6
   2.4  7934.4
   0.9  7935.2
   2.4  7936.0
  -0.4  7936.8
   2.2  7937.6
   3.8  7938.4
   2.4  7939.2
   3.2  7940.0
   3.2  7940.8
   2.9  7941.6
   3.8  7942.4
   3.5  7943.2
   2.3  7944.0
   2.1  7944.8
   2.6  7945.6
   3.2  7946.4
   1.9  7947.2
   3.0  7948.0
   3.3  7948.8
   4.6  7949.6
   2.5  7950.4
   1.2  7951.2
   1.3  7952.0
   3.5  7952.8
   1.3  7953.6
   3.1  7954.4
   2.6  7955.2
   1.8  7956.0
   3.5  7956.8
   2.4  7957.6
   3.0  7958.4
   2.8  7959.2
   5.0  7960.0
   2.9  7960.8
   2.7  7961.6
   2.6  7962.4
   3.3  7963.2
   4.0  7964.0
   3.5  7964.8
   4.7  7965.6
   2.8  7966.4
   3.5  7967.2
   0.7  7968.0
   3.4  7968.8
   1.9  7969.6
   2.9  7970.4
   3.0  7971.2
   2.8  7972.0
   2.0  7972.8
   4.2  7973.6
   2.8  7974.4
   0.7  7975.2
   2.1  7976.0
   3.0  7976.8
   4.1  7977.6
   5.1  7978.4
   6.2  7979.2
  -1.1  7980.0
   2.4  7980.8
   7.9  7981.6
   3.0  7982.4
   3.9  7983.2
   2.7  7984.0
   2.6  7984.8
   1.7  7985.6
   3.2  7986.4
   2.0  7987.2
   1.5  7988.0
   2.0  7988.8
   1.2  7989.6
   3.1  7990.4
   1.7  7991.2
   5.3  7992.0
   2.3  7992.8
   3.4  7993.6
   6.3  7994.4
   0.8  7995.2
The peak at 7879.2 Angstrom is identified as [S II]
